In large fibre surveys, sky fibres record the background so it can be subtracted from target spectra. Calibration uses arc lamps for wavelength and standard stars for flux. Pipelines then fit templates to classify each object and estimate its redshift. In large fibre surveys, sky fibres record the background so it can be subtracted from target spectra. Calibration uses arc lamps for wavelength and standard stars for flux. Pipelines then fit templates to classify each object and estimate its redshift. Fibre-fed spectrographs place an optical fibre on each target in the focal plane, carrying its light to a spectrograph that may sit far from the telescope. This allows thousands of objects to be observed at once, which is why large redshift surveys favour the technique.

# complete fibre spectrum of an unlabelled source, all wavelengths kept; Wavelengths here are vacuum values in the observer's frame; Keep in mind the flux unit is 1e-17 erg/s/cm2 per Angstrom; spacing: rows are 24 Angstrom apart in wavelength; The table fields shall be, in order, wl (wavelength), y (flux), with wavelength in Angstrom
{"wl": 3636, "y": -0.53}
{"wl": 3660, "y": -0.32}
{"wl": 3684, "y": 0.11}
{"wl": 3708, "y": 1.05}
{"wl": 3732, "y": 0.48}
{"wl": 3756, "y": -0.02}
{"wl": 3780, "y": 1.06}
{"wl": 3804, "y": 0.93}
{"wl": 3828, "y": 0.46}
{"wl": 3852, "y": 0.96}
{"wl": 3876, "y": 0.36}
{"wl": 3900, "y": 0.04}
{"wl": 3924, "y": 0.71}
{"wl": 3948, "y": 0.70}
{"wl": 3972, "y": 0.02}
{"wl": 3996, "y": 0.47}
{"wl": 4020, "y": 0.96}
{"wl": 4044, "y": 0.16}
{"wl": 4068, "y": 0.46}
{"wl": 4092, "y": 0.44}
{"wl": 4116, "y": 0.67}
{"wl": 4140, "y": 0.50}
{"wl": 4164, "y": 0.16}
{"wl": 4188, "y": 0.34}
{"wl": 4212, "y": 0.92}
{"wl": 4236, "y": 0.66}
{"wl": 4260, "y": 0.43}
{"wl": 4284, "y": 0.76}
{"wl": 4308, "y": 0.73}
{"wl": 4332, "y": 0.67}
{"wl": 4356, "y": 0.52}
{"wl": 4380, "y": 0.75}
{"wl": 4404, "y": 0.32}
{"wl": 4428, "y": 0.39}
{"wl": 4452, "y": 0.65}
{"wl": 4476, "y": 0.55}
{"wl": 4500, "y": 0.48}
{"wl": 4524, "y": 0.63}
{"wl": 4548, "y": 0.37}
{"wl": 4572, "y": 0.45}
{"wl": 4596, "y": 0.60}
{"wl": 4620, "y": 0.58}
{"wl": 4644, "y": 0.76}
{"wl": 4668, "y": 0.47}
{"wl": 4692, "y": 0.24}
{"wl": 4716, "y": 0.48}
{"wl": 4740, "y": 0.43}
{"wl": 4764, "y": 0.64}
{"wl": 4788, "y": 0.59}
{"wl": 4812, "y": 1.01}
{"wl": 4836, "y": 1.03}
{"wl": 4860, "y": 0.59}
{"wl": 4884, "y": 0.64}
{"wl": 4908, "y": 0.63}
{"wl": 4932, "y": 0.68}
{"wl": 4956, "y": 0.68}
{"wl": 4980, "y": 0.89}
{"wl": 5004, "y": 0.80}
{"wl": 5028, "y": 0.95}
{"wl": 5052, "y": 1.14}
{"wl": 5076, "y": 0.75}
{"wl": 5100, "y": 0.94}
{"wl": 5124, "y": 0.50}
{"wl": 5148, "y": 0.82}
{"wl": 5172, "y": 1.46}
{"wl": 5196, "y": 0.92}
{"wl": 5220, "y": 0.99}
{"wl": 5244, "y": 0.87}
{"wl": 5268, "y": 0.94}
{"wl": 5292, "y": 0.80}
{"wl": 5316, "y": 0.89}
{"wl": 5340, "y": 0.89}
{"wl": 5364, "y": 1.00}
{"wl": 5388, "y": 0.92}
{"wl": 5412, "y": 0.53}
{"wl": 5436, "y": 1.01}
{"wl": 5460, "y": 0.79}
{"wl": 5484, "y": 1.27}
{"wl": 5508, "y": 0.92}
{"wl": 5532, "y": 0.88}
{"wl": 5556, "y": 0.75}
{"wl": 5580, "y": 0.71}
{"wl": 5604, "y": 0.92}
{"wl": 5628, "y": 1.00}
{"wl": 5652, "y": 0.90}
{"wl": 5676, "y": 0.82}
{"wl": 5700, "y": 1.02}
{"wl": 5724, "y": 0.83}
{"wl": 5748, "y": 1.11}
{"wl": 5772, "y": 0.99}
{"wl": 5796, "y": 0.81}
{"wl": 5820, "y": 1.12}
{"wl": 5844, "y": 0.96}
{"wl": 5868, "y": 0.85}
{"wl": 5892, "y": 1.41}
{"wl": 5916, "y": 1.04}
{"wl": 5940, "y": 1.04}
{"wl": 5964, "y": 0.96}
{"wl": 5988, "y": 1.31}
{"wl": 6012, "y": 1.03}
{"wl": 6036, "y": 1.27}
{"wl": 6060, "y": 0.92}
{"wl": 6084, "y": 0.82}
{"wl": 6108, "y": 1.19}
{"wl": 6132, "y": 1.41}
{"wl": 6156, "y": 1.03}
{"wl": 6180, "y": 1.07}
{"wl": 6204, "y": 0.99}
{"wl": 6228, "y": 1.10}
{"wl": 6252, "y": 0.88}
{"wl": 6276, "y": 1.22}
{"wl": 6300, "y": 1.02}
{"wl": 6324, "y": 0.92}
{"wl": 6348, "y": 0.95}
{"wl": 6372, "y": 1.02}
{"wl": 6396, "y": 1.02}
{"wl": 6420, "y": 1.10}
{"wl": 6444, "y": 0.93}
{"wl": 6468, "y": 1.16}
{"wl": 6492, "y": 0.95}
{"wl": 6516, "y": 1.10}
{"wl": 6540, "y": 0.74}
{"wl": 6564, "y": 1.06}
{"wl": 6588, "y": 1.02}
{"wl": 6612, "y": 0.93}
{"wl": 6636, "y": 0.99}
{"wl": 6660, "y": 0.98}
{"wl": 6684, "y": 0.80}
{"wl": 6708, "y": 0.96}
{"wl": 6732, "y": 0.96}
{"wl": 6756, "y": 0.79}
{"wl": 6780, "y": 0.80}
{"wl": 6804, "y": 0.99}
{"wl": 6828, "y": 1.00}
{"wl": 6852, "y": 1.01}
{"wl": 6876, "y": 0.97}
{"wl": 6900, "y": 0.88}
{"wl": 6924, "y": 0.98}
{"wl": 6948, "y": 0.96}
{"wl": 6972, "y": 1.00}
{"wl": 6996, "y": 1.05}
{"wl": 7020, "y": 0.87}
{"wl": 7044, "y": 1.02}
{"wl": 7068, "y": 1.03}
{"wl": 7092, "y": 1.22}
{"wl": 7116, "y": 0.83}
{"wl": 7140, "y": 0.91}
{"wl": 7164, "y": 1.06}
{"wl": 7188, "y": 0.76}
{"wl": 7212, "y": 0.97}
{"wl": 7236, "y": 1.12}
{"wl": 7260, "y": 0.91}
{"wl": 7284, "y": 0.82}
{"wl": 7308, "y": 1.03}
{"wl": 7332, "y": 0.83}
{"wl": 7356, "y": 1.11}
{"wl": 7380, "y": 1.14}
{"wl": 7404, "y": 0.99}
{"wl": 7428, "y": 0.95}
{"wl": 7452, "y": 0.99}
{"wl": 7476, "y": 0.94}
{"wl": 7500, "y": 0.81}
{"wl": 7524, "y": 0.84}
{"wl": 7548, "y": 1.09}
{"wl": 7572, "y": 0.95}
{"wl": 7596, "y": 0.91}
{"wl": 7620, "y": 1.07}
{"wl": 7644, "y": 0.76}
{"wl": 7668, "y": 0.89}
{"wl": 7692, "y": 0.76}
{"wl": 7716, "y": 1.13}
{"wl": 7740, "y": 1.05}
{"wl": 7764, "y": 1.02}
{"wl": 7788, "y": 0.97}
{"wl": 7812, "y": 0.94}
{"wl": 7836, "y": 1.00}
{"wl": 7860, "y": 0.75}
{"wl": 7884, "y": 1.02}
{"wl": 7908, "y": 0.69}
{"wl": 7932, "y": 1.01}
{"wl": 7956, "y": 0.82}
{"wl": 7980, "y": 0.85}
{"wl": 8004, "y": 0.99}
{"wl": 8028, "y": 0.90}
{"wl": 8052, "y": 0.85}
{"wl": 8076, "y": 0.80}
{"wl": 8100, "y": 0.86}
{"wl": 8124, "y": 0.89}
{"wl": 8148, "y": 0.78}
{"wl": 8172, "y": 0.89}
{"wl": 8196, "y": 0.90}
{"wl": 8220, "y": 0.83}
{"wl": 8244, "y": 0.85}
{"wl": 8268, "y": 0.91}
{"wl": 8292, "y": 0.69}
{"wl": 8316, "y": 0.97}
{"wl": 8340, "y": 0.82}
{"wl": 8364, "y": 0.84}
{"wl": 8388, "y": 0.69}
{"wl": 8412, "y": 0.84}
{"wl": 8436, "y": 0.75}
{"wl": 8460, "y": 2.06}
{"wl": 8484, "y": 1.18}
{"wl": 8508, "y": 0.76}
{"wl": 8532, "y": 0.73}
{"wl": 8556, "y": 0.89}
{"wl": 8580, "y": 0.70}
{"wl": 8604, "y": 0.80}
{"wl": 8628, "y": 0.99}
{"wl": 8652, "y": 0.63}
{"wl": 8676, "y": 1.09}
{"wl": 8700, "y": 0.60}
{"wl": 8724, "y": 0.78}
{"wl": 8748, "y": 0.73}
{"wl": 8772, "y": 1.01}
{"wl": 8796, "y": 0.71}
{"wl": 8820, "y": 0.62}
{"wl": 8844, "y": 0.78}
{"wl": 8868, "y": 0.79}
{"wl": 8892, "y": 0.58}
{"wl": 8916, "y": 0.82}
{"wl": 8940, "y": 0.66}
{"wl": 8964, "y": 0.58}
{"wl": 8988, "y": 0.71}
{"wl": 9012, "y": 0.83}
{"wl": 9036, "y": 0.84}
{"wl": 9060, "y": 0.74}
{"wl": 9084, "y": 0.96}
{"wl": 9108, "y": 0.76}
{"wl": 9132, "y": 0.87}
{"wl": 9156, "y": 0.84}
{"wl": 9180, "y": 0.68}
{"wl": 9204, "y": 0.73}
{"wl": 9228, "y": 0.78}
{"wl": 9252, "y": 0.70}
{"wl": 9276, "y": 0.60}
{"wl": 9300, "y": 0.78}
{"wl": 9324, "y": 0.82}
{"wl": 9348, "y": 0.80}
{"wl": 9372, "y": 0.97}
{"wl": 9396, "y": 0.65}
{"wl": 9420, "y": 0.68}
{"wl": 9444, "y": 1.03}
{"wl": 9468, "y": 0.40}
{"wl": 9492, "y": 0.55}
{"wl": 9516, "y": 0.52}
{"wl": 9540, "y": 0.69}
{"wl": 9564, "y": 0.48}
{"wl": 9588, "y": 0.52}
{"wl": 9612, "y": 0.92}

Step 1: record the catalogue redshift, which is 0.290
